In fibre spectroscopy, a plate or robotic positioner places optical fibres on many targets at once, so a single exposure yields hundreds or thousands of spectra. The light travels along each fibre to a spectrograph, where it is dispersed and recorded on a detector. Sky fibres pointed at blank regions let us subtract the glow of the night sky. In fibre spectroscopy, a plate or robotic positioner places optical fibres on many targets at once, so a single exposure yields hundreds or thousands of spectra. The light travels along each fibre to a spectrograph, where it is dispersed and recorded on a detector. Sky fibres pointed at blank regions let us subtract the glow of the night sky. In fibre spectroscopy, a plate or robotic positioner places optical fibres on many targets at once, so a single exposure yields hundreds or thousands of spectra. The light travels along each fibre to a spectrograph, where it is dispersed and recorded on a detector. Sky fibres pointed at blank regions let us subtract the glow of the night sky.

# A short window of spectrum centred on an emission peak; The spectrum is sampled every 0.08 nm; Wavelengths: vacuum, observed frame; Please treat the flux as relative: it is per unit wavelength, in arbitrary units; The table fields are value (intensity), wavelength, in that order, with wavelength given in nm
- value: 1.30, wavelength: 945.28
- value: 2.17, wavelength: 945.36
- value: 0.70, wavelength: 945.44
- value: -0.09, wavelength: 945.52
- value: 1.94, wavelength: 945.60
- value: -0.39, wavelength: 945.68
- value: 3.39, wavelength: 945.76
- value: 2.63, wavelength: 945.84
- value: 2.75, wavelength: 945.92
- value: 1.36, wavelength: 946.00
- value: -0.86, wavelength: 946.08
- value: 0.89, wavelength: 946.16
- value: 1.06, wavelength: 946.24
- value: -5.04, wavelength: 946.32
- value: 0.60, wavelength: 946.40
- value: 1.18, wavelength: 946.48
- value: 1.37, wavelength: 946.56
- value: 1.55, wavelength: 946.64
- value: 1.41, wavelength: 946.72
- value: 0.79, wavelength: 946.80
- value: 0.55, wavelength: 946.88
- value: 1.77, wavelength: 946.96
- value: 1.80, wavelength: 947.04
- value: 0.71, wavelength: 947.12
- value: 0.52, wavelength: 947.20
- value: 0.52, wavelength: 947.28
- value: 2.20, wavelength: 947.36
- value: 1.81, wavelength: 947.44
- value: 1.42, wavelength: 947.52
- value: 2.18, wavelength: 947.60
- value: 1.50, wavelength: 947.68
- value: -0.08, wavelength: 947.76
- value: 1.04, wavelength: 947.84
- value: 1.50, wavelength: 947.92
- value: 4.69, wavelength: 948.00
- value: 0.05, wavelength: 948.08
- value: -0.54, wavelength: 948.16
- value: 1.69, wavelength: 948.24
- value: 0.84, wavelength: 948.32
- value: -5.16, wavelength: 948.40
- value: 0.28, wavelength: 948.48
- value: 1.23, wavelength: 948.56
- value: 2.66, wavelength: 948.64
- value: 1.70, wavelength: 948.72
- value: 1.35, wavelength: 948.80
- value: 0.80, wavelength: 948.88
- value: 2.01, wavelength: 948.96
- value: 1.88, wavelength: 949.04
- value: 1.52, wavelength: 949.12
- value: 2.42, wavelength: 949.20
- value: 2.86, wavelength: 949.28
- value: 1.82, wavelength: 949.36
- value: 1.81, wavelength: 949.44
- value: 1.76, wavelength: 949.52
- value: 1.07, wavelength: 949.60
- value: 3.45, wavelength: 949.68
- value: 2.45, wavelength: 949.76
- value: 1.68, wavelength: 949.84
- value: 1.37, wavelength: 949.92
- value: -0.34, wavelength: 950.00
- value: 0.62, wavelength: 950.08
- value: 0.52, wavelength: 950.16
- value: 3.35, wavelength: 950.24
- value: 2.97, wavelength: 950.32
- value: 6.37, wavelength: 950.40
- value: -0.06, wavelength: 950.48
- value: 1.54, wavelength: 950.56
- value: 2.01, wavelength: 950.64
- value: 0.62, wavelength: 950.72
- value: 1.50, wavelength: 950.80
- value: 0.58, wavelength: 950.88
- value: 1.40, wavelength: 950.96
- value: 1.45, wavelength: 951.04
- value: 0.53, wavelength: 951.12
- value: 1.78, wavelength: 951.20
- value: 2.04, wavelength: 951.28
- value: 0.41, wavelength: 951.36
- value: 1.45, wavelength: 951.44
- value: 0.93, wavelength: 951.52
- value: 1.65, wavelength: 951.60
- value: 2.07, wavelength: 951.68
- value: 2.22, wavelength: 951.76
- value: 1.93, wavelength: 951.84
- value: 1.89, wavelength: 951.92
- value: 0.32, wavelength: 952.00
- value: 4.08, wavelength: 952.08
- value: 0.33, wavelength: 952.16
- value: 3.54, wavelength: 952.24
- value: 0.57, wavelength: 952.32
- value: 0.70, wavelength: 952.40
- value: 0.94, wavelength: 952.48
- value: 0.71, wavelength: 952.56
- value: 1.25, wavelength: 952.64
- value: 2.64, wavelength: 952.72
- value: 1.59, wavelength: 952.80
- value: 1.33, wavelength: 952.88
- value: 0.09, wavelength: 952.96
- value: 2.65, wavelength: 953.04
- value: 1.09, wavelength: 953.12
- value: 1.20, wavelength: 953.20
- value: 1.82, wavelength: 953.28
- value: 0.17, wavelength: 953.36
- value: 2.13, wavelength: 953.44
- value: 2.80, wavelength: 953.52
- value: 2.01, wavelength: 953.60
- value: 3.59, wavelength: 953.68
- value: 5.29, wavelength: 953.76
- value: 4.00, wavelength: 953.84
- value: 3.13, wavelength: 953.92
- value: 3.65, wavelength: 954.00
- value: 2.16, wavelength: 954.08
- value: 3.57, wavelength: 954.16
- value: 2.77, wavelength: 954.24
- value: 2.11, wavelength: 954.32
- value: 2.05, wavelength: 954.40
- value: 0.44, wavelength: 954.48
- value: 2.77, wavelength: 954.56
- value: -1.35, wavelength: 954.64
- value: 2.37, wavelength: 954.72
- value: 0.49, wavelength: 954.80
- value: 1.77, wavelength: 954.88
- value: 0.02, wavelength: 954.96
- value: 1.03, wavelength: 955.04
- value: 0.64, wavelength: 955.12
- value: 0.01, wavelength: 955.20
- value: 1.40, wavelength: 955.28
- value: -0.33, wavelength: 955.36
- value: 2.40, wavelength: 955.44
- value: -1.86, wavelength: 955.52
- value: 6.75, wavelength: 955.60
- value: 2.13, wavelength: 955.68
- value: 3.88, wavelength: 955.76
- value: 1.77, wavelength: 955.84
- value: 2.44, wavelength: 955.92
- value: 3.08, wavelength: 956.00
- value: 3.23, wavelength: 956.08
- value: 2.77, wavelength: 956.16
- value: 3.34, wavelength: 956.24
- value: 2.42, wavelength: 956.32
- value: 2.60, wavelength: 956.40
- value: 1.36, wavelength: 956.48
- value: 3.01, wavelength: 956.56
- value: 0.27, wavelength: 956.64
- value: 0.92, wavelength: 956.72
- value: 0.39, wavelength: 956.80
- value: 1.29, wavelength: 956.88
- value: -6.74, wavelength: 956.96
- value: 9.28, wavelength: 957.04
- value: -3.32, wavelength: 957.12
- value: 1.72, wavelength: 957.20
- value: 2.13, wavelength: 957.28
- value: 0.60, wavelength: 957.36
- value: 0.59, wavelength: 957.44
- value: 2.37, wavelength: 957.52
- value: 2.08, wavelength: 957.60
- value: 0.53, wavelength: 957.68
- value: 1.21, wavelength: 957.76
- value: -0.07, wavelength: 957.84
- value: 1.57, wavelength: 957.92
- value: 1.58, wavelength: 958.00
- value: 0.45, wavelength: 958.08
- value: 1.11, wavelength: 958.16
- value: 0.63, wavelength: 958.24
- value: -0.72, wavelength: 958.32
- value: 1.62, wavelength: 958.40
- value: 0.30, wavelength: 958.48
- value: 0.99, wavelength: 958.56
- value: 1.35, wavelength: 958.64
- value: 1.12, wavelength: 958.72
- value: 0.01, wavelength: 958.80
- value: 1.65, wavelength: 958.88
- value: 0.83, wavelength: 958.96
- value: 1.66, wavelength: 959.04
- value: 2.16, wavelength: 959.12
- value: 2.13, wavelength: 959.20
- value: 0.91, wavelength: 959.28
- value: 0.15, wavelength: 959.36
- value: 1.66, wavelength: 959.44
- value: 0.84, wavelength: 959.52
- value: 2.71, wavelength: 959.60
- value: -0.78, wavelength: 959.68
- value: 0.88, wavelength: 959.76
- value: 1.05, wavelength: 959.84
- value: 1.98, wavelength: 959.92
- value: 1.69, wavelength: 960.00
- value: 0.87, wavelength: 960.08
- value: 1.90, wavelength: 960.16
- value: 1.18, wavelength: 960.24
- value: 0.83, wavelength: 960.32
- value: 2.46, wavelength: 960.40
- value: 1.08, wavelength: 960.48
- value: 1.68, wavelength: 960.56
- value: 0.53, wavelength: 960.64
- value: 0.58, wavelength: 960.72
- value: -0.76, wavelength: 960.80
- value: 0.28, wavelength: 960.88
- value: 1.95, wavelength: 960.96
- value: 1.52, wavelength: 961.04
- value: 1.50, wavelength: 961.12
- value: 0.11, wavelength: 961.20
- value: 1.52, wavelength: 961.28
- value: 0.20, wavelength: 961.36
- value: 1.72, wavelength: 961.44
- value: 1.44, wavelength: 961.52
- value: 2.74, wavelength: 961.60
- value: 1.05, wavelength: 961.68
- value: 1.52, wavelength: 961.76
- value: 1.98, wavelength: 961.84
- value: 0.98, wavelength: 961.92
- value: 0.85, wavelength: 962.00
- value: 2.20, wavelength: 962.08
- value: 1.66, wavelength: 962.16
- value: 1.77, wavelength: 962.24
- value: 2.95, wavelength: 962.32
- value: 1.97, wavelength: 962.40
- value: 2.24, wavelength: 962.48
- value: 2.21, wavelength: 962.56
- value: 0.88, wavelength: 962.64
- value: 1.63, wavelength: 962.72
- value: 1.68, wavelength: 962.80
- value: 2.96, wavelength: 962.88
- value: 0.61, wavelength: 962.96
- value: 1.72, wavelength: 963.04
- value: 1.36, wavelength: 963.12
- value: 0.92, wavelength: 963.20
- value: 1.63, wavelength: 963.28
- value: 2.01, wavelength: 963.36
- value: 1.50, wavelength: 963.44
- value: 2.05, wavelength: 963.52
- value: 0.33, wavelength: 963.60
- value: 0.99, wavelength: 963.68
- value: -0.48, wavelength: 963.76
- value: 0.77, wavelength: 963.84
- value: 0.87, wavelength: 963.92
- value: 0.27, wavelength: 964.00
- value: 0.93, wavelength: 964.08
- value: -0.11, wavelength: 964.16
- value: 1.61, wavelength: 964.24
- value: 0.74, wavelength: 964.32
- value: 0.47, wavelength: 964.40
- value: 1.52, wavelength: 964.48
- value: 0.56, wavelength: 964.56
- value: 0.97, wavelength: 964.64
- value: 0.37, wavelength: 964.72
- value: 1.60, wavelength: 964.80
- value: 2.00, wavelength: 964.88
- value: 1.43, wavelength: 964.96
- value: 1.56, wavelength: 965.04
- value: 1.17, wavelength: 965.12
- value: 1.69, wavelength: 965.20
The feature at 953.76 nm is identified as [S II] 6716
